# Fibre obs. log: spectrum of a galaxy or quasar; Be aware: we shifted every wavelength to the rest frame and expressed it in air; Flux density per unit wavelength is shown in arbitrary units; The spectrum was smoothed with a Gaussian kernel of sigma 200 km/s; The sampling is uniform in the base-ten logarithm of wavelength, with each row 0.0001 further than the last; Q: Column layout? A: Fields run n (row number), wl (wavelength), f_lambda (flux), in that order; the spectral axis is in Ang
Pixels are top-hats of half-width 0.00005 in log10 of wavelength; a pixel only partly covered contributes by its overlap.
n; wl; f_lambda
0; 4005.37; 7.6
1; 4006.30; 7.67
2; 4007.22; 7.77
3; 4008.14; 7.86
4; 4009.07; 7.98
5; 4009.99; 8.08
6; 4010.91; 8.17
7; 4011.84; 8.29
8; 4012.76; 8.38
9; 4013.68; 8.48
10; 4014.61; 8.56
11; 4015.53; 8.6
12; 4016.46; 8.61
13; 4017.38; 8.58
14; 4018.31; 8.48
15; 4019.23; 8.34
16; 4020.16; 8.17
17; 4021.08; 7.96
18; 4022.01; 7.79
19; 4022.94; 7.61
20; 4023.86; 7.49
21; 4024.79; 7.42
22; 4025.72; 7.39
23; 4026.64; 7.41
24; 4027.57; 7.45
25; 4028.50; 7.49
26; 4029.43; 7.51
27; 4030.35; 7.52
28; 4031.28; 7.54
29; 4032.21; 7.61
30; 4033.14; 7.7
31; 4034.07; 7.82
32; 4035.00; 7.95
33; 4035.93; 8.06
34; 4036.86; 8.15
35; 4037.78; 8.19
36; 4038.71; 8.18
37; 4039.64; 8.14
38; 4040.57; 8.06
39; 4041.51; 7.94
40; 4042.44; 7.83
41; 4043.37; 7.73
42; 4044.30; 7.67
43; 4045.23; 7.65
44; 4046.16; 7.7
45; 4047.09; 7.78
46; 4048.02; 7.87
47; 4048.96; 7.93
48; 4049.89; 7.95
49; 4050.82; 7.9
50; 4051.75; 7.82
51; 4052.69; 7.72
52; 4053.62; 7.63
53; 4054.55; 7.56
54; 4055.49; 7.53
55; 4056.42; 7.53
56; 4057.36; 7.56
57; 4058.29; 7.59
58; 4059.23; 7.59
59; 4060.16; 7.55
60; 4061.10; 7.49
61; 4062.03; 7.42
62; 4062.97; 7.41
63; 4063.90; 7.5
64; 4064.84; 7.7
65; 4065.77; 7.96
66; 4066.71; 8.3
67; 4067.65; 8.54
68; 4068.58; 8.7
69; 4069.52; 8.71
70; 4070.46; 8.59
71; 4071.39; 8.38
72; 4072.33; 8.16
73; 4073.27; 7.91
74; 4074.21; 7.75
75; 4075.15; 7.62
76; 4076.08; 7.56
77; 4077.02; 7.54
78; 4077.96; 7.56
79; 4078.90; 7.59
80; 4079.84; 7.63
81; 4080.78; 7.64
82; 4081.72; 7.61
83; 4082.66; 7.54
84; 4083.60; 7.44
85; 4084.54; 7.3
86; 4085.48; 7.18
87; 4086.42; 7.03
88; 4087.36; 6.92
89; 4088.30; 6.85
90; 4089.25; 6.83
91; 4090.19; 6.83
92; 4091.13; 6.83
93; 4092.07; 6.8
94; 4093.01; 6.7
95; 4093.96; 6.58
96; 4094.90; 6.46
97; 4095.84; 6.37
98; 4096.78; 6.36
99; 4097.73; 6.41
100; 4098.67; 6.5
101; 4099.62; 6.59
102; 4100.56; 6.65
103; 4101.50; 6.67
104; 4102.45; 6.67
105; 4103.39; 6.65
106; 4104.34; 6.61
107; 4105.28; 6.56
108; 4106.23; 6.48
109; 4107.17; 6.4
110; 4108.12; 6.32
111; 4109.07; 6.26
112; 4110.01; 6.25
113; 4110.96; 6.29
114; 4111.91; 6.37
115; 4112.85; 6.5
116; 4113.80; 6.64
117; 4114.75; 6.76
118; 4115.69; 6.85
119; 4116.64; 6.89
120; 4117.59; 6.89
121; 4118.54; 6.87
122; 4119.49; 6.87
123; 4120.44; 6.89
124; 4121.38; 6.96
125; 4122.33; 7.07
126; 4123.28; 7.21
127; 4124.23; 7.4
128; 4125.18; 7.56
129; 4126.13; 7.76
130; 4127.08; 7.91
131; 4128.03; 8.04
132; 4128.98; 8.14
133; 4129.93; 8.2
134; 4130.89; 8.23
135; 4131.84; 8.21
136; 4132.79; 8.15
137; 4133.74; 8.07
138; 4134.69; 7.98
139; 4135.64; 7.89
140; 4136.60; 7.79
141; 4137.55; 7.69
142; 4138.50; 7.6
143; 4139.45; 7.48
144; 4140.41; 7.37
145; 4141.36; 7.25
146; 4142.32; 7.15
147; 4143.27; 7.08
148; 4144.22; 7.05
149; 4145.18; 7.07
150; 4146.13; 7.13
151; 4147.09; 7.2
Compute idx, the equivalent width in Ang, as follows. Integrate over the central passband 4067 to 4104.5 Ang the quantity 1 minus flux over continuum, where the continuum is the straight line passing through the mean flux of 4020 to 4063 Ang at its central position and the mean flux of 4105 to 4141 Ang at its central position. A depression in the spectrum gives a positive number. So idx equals 1.00 Ang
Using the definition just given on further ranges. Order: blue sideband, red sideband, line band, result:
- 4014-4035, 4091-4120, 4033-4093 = -3.7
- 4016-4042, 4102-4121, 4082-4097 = 0.1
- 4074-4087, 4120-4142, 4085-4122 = 4.5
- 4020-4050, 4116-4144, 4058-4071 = -0.4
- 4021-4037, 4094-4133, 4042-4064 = -0.7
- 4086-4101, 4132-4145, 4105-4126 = 1.1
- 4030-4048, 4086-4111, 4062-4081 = -2.0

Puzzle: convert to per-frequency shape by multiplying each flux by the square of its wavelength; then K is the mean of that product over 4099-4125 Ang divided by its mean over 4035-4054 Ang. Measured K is 0.9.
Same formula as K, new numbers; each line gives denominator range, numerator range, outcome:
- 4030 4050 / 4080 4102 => 0.90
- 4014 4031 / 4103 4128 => 0.91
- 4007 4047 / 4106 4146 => 0.96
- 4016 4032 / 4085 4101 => 0.89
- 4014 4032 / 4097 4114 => 0.86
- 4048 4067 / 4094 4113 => 0.86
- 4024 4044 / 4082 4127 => 0.91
